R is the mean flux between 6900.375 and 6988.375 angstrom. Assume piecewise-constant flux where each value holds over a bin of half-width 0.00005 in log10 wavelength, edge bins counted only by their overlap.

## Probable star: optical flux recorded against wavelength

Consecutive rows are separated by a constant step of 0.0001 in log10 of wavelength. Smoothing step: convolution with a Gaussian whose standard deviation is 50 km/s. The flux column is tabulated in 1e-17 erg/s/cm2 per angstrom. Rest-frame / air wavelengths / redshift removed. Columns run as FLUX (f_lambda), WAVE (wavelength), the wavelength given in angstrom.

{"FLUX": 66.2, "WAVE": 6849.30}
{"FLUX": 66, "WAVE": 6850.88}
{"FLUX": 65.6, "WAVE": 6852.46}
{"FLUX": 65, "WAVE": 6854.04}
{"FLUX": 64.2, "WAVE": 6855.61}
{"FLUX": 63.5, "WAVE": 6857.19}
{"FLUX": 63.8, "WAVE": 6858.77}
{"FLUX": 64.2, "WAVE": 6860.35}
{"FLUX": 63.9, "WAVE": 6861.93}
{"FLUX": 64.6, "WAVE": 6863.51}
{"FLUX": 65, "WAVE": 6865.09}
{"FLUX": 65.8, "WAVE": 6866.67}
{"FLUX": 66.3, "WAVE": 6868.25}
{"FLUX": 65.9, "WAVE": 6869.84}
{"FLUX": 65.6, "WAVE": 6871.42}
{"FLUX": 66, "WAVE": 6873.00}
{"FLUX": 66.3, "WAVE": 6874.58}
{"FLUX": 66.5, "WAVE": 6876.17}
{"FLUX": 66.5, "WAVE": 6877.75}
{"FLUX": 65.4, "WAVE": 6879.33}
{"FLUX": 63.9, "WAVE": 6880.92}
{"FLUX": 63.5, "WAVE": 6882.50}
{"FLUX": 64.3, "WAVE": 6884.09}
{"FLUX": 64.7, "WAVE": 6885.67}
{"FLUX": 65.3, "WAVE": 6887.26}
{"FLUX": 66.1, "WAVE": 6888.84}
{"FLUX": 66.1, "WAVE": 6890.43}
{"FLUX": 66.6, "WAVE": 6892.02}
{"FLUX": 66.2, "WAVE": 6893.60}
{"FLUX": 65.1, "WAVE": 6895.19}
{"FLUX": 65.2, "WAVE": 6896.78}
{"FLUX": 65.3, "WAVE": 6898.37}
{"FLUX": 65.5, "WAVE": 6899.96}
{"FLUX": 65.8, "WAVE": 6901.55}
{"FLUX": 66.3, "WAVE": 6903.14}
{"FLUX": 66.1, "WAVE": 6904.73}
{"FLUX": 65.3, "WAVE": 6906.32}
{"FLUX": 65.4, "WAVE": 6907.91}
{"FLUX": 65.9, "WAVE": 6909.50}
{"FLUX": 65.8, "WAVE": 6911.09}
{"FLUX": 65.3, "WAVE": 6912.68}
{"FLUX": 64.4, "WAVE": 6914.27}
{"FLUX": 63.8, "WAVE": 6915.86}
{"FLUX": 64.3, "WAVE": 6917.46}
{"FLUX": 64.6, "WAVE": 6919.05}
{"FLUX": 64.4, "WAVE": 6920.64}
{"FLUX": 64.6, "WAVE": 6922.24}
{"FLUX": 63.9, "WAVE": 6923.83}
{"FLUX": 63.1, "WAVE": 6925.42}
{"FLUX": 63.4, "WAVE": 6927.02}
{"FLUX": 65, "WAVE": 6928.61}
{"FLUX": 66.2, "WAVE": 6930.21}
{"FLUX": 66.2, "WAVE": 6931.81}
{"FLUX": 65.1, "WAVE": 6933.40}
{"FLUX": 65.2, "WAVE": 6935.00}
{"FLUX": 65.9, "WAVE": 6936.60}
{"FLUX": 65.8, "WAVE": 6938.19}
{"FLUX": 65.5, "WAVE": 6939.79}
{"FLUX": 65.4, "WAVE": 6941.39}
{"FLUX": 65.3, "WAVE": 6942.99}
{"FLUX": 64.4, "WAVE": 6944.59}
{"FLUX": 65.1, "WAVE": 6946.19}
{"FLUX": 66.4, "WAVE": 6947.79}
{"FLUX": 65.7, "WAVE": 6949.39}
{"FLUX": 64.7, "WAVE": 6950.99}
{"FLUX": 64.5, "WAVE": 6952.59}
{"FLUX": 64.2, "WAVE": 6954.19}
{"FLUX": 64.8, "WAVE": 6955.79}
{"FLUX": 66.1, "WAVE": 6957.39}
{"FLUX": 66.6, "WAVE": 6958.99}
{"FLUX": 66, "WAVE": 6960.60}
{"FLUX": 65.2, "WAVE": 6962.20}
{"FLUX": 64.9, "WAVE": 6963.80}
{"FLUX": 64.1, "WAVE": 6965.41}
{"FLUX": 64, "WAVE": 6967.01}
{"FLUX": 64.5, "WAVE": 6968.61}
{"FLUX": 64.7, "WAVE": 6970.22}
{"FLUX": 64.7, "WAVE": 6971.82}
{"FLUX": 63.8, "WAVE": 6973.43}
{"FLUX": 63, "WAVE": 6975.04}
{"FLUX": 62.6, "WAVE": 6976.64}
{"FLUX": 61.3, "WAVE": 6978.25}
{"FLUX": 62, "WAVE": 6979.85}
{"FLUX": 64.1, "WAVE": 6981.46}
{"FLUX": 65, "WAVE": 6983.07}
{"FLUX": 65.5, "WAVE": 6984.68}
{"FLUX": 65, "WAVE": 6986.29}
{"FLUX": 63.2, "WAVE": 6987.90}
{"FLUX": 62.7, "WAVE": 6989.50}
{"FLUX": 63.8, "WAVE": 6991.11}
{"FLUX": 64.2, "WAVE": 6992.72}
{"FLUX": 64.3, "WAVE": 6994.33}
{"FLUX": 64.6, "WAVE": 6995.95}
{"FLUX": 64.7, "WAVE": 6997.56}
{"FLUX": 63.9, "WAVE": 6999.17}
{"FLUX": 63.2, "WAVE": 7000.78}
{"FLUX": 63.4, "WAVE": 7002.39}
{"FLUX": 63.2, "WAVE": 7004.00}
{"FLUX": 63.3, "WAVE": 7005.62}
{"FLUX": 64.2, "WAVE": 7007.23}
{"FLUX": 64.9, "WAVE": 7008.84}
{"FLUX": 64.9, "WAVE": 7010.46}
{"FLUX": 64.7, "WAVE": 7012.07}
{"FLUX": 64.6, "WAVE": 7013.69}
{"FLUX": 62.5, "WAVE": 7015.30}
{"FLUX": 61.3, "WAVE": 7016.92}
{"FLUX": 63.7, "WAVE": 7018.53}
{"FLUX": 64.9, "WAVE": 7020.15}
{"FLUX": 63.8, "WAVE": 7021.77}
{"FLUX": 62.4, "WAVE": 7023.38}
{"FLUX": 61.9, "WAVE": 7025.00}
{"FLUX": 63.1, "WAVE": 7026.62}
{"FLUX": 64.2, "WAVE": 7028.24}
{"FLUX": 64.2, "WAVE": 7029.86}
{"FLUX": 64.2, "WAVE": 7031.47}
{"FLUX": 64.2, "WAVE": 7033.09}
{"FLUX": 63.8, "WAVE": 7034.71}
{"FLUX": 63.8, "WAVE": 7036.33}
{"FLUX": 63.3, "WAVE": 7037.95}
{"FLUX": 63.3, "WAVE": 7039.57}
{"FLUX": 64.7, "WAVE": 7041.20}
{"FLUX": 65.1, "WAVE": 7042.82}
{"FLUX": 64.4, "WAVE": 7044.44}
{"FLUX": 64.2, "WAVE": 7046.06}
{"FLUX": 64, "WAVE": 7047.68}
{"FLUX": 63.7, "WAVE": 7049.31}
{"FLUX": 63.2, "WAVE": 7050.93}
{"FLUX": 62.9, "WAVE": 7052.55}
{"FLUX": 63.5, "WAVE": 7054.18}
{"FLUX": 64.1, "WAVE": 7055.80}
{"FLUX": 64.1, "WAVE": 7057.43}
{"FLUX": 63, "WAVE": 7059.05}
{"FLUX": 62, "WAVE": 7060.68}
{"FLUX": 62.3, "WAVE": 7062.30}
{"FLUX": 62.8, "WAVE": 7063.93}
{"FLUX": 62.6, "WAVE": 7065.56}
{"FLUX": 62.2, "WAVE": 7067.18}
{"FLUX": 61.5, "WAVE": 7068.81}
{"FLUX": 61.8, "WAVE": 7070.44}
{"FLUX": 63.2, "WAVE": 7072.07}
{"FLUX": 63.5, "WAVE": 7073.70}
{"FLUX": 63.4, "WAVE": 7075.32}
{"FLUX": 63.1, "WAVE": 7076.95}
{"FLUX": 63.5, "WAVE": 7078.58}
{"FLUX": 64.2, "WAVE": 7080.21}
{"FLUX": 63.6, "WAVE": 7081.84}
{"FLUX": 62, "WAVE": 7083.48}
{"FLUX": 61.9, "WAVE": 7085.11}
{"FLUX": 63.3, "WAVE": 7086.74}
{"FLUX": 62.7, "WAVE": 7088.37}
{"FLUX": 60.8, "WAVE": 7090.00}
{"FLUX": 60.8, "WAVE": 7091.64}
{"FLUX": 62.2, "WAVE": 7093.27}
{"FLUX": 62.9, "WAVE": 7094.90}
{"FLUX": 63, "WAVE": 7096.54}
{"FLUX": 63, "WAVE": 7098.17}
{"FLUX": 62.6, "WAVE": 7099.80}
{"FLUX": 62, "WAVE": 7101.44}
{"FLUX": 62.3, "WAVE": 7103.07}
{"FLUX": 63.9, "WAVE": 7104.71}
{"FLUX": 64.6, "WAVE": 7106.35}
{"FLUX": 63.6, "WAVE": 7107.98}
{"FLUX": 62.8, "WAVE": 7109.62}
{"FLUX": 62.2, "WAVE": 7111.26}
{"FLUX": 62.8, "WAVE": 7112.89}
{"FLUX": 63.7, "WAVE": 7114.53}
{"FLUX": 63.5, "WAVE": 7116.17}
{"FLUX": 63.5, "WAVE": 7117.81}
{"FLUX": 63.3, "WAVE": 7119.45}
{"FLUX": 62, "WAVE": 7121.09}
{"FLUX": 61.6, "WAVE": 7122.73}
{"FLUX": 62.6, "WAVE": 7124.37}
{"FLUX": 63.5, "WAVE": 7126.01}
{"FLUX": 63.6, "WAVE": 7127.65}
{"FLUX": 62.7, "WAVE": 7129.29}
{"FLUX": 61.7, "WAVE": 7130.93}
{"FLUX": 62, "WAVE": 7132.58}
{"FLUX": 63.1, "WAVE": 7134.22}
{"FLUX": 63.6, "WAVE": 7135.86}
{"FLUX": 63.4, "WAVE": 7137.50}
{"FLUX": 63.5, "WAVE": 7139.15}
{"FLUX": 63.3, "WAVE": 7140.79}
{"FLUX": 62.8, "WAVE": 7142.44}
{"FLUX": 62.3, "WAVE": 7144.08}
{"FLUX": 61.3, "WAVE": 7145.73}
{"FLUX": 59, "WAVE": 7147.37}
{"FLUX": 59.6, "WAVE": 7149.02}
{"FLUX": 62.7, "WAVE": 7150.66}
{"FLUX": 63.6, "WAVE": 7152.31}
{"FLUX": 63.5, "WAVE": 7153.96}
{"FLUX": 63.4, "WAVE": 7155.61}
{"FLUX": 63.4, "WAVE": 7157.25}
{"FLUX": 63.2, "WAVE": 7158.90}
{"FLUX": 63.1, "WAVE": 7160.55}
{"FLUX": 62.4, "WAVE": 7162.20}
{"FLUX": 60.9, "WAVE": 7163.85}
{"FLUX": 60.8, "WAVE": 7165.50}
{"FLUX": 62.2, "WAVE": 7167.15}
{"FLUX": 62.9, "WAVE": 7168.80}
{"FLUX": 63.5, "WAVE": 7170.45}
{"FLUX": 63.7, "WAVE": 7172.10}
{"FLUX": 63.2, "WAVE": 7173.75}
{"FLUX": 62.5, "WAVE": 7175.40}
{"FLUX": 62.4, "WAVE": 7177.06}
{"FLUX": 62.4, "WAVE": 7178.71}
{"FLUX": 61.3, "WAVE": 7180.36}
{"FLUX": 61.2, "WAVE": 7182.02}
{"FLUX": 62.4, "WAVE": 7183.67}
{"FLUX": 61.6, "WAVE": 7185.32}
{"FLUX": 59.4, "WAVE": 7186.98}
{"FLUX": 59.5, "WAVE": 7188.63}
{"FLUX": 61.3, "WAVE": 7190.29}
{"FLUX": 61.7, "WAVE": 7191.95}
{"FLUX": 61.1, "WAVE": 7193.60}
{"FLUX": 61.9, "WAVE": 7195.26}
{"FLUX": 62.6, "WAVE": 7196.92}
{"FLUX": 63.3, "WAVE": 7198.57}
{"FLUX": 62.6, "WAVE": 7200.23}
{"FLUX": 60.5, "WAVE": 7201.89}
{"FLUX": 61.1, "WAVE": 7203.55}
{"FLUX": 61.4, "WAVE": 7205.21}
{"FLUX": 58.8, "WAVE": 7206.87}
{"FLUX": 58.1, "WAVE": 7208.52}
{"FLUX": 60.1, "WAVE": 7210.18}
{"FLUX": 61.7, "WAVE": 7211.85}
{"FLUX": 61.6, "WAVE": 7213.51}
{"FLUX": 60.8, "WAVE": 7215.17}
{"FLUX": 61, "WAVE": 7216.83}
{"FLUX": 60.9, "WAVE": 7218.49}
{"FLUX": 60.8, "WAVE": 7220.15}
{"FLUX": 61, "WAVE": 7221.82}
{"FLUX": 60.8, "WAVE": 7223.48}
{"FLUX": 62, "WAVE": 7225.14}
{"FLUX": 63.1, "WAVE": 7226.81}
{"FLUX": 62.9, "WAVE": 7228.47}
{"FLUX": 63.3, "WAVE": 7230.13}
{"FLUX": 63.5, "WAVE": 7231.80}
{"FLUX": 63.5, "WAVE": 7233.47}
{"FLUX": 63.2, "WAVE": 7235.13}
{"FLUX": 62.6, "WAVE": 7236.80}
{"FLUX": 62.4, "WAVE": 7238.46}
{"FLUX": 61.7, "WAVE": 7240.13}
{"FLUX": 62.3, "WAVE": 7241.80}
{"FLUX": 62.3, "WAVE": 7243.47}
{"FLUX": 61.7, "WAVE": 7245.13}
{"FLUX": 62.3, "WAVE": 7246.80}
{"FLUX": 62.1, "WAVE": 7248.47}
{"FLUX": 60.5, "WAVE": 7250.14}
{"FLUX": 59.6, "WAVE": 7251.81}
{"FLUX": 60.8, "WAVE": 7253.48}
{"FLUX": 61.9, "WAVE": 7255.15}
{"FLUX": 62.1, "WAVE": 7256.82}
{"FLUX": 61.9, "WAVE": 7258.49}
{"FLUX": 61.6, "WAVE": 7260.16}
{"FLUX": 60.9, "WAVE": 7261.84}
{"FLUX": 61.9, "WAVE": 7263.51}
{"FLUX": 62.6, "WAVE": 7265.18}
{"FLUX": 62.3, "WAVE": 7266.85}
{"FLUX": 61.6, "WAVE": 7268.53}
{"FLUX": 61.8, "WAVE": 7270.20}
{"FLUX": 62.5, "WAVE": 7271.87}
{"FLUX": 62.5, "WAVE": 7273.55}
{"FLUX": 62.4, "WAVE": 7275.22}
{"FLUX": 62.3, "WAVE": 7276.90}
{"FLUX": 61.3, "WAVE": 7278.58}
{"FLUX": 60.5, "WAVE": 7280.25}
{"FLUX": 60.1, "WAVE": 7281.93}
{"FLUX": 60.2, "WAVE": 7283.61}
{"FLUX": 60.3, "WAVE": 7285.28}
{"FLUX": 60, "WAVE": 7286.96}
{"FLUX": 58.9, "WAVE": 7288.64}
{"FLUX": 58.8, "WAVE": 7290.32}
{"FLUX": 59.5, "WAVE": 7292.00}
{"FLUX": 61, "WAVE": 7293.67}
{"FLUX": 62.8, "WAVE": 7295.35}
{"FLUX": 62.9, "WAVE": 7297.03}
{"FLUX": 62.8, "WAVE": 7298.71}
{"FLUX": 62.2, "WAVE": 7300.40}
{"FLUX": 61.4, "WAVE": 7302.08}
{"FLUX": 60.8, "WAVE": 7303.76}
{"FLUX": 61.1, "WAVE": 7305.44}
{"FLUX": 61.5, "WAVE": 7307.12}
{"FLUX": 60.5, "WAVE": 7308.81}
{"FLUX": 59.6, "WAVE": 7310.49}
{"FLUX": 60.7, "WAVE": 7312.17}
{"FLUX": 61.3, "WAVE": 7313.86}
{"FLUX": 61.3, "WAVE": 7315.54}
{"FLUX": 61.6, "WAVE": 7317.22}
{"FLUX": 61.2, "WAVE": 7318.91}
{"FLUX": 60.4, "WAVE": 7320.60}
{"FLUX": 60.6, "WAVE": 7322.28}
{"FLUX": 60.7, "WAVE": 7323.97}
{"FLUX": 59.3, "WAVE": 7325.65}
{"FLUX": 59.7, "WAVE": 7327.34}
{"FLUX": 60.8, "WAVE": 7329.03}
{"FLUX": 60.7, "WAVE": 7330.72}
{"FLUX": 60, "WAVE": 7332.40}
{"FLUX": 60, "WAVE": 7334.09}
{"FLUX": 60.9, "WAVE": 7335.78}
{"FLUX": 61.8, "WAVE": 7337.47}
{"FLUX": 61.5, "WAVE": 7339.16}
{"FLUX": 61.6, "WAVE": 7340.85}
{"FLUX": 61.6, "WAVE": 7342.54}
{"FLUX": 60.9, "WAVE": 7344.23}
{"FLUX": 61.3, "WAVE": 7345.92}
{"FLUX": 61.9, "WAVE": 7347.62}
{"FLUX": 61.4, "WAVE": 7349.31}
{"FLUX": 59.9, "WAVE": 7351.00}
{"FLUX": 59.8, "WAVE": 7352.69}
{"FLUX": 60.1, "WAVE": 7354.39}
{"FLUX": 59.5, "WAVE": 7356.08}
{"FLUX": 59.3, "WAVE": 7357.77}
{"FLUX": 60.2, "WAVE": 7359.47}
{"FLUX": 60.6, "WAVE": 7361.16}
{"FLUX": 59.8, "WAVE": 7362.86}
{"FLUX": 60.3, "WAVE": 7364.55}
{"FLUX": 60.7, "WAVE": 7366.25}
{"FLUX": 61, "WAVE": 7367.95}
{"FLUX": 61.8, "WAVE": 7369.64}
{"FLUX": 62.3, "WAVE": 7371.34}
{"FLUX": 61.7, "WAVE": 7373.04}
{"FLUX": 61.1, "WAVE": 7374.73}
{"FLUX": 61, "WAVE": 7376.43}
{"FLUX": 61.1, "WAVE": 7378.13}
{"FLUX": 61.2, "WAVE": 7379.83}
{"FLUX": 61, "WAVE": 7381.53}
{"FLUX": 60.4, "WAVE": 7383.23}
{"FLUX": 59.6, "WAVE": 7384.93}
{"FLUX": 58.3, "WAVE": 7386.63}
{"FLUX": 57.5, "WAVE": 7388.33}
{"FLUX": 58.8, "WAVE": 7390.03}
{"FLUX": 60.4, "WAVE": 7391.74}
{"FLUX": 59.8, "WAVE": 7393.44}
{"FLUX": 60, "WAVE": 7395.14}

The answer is 64.8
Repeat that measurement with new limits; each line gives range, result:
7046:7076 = 63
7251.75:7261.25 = 61.4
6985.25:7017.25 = 63.9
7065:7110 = 62.8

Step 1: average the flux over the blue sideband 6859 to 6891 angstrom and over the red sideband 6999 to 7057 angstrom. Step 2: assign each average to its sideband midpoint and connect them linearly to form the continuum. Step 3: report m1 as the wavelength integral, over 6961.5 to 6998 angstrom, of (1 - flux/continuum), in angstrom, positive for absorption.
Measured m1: 0.1 angstrom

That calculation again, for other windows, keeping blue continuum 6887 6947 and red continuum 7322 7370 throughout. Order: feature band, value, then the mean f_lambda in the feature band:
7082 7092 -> 0.21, 62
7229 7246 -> -0.24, 62.7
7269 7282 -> -0.09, 61.8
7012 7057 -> 0.19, 63.7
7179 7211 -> 0.60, 61.1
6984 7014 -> 0.11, 64.1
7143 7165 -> 0.18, 62.2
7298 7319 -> -0.07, 61.2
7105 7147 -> 0.06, 62.9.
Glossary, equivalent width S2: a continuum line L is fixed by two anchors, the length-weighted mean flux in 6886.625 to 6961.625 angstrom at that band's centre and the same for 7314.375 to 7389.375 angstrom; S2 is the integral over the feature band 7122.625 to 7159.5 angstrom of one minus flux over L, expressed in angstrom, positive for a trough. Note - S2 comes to 0.2 angstrom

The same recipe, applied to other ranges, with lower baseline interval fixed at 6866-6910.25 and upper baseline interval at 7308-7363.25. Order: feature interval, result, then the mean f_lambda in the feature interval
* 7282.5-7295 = 0.2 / 60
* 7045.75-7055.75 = 0.0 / 63.6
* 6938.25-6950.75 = -0.1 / 65.4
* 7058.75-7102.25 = 0.6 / 62.6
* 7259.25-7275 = -0.2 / 62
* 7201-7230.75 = 0.4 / 61.1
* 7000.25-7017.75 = 0.2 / 63.7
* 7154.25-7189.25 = 0.1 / 62.2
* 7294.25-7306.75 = -0.2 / 61.9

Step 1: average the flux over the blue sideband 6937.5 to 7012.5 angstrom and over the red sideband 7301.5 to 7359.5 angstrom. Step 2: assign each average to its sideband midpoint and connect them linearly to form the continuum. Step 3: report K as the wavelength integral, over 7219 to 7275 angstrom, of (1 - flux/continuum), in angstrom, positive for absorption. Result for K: -0.4 angstrom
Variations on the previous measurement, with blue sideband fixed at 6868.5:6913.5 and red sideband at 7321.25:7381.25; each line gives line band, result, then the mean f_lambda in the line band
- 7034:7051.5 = 0.0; 64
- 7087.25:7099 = 0.2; 62.3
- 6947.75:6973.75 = -0.1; 65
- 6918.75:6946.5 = 0.1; 64.9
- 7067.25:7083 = 0.2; 63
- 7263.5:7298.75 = 0.1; 61.3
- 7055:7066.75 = 0.2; 63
